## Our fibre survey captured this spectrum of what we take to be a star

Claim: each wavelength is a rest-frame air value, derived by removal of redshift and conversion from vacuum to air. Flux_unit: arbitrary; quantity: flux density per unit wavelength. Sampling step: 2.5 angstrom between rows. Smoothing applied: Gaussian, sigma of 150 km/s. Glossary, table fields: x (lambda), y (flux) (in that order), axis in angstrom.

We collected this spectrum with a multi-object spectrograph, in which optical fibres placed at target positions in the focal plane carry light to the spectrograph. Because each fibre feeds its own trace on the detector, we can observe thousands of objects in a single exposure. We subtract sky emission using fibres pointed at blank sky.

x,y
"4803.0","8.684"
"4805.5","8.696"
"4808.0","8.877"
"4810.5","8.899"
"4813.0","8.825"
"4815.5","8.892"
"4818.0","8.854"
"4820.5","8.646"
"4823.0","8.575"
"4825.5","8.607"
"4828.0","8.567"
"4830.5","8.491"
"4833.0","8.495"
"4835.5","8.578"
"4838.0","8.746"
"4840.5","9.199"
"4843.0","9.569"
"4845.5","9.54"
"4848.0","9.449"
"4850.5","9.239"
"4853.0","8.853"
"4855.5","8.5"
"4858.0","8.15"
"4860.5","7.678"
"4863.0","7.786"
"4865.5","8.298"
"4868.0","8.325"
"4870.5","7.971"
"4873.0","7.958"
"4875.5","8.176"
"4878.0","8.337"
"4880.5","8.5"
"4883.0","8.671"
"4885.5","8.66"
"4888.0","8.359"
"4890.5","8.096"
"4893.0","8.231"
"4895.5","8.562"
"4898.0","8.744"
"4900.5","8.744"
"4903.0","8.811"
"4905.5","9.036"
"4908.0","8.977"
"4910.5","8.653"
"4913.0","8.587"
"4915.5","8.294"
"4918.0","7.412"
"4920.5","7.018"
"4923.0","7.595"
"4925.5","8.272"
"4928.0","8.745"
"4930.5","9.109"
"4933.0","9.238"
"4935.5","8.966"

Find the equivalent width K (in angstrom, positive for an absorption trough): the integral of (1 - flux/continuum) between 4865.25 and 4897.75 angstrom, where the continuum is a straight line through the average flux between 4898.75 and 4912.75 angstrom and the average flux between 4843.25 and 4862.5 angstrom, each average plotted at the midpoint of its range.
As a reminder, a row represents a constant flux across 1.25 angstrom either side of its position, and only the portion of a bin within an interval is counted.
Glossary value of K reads 1.73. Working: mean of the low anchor 8.78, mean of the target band 8.33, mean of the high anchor 8.82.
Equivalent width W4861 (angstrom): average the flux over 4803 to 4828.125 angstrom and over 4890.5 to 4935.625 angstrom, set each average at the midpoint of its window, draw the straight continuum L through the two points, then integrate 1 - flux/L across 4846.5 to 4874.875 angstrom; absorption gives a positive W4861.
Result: 0.8 angstrom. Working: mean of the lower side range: 8.75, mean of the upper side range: 8.48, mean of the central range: 8.39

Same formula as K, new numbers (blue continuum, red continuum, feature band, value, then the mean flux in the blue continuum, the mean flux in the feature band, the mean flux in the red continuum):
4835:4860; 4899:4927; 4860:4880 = 1.5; 8.96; 8.1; 8.32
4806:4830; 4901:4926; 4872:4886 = 0.1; 8.74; 8.38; 8.28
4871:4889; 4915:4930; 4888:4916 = -1.6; 8.36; 8.61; 7.93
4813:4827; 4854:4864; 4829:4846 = -1.0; 8.72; 8.91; 8.06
